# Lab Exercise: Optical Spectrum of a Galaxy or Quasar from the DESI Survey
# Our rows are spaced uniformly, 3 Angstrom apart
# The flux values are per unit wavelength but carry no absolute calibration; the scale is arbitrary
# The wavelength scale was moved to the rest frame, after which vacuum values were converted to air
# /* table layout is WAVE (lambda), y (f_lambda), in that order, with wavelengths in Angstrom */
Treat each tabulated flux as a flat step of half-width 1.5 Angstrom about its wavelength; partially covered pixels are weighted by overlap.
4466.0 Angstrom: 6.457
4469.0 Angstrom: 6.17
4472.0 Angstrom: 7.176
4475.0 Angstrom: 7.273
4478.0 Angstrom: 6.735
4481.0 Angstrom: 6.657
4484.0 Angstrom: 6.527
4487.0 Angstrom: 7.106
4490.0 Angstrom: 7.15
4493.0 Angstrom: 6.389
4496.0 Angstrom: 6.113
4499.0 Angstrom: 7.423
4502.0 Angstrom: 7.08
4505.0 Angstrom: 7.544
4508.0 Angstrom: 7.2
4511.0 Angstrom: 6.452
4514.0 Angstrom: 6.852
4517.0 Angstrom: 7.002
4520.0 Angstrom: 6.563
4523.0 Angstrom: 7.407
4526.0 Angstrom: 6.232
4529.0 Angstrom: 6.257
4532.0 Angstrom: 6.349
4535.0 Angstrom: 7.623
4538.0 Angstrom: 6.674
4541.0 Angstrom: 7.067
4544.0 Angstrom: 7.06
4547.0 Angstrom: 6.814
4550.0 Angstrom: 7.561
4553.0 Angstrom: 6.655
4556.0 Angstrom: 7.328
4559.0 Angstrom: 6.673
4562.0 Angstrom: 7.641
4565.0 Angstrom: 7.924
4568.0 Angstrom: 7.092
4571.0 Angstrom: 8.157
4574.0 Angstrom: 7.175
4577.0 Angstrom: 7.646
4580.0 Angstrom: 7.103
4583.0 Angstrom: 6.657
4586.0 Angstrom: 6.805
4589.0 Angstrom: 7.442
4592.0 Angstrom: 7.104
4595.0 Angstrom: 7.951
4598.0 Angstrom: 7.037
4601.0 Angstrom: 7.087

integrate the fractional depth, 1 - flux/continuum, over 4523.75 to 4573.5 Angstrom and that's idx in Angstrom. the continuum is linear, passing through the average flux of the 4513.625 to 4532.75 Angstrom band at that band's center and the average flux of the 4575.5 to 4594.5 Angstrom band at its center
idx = -1.4 Angstrom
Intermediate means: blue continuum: 6.67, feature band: 7.08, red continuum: 7.17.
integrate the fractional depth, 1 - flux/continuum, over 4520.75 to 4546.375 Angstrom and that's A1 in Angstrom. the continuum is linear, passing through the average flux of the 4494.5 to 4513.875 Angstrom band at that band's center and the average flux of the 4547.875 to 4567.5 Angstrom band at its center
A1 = 1.1 Angstrom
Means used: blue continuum 6.96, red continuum 7.27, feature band 6.83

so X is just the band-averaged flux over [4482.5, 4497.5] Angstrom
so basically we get 6.66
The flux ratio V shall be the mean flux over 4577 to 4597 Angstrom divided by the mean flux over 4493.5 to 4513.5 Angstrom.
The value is 1.0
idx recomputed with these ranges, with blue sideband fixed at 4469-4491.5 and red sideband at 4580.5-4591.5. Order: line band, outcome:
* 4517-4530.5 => 0.5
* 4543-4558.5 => -0.2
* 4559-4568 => -0.7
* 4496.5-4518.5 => -0.4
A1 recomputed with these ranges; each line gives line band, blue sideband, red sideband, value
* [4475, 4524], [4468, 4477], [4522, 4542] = -0.3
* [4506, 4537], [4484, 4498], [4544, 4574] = 0.7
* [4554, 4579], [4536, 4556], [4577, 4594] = -1.3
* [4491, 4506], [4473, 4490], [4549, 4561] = 0.1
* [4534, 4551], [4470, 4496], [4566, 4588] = 0.0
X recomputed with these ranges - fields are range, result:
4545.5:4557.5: 7.09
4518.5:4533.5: 6.56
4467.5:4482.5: 6.8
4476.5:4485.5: 6.64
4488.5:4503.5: 6.83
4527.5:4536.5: 6.74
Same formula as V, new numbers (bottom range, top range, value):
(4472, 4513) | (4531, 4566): 1.03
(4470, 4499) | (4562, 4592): 1.08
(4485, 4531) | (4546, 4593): 1.06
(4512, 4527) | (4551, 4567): 1.06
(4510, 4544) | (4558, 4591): 1.08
